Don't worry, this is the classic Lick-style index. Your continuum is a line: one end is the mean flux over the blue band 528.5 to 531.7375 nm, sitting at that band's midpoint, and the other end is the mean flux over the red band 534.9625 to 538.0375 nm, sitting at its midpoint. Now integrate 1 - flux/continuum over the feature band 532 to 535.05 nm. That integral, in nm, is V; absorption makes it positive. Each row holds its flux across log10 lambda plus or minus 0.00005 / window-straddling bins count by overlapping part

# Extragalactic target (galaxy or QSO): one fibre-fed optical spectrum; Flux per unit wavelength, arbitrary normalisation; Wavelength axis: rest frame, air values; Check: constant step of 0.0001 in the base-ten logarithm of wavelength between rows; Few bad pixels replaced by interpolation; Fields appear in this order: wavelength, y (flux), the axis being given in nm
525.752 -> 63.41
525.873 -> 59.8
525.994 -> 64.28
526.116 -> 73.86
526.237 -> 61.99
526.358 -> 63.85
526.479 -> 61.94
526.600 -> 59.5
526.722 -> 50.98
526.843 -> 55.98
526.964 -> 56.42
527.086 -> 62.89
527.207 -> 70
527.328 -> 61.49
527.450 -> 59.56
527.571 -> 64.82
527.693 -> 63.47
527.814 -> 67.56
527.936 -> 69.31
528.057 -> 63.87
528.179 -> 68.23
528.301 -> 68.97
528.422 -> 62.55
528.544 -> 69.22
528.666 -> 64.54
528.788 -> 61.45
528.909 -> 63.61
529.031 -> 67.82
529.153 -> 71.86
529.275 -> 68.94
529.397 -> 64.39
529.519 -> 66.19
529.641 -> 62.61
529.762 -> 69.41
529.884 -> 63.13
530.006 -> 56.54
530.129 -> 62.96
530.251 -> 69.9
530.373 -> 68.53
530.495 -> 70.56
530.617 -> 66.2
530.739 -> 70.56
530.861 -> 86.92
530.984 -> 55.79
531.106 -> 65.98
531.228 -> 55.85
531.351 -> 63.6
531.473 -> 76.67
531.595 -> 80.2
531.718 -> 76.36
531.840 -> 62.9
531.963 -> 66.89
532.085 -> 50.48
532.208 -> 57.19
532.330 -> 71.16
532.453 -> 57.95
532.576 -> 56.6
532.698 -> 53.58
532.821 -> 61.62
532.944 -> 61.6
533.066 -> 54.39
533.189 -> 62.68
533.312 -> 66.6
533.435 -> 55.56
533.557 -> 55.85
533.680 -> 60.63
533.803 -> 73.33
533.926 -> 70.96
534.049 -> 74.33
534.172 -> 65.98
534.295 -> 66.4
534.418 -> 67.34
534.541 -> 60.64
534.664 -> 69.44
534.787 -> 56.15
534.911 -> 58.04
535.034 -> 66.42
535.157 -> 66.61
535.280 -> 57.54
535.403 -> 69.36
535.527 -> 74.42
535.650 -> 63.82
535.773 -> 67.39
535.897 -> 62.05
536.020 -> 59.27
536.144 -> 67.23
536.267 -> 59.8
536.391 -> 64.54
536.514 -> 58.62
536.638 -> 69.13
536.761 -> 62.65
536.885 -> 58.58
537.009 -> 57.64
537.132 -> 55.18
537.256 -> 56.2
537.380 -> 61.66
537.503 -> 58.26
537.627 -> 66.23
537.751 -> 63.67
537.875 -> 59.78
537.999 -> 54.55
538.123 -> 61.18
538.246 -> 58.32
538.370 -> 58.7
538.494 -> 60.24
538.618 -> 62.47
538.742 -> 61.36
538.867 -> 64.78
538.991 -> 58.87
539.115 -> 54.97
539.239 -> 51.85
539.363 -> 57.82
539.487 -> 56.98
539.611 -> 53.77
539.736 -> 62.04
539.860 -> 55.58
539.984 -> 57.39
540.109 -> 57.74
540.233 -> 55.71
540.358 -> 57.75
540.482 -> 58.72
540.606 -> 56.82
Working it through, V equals 0.12 nm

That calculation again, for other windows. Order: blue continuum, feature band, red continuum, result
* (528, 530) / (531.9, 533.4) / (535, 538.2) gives 0.10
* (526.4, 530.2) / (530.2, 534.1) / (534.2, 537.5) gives -0.10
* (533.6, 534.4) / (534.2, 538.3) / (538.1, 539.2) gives 0.11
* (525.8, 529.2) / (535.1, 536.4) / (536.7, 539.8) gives -0.10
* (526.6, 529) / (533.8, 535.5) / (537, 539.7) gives -0.15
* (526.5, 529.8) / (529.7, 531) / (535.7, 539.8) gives -0.09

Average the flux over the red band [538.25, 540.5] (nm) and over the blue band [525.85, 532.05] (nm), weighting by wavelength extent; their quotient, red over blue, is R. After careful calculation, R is 0.9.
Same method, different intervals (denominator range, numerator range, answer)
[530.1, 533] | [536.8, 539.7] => 0.90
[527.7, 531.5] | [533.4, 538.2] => 0.95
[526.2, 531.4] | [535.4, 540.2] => 0.94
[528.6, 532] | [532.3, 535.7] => 0.95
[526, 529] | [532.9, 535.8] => 1.01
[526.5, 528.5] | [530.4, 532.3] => 1.07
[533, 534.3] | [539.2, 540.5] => 0.89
